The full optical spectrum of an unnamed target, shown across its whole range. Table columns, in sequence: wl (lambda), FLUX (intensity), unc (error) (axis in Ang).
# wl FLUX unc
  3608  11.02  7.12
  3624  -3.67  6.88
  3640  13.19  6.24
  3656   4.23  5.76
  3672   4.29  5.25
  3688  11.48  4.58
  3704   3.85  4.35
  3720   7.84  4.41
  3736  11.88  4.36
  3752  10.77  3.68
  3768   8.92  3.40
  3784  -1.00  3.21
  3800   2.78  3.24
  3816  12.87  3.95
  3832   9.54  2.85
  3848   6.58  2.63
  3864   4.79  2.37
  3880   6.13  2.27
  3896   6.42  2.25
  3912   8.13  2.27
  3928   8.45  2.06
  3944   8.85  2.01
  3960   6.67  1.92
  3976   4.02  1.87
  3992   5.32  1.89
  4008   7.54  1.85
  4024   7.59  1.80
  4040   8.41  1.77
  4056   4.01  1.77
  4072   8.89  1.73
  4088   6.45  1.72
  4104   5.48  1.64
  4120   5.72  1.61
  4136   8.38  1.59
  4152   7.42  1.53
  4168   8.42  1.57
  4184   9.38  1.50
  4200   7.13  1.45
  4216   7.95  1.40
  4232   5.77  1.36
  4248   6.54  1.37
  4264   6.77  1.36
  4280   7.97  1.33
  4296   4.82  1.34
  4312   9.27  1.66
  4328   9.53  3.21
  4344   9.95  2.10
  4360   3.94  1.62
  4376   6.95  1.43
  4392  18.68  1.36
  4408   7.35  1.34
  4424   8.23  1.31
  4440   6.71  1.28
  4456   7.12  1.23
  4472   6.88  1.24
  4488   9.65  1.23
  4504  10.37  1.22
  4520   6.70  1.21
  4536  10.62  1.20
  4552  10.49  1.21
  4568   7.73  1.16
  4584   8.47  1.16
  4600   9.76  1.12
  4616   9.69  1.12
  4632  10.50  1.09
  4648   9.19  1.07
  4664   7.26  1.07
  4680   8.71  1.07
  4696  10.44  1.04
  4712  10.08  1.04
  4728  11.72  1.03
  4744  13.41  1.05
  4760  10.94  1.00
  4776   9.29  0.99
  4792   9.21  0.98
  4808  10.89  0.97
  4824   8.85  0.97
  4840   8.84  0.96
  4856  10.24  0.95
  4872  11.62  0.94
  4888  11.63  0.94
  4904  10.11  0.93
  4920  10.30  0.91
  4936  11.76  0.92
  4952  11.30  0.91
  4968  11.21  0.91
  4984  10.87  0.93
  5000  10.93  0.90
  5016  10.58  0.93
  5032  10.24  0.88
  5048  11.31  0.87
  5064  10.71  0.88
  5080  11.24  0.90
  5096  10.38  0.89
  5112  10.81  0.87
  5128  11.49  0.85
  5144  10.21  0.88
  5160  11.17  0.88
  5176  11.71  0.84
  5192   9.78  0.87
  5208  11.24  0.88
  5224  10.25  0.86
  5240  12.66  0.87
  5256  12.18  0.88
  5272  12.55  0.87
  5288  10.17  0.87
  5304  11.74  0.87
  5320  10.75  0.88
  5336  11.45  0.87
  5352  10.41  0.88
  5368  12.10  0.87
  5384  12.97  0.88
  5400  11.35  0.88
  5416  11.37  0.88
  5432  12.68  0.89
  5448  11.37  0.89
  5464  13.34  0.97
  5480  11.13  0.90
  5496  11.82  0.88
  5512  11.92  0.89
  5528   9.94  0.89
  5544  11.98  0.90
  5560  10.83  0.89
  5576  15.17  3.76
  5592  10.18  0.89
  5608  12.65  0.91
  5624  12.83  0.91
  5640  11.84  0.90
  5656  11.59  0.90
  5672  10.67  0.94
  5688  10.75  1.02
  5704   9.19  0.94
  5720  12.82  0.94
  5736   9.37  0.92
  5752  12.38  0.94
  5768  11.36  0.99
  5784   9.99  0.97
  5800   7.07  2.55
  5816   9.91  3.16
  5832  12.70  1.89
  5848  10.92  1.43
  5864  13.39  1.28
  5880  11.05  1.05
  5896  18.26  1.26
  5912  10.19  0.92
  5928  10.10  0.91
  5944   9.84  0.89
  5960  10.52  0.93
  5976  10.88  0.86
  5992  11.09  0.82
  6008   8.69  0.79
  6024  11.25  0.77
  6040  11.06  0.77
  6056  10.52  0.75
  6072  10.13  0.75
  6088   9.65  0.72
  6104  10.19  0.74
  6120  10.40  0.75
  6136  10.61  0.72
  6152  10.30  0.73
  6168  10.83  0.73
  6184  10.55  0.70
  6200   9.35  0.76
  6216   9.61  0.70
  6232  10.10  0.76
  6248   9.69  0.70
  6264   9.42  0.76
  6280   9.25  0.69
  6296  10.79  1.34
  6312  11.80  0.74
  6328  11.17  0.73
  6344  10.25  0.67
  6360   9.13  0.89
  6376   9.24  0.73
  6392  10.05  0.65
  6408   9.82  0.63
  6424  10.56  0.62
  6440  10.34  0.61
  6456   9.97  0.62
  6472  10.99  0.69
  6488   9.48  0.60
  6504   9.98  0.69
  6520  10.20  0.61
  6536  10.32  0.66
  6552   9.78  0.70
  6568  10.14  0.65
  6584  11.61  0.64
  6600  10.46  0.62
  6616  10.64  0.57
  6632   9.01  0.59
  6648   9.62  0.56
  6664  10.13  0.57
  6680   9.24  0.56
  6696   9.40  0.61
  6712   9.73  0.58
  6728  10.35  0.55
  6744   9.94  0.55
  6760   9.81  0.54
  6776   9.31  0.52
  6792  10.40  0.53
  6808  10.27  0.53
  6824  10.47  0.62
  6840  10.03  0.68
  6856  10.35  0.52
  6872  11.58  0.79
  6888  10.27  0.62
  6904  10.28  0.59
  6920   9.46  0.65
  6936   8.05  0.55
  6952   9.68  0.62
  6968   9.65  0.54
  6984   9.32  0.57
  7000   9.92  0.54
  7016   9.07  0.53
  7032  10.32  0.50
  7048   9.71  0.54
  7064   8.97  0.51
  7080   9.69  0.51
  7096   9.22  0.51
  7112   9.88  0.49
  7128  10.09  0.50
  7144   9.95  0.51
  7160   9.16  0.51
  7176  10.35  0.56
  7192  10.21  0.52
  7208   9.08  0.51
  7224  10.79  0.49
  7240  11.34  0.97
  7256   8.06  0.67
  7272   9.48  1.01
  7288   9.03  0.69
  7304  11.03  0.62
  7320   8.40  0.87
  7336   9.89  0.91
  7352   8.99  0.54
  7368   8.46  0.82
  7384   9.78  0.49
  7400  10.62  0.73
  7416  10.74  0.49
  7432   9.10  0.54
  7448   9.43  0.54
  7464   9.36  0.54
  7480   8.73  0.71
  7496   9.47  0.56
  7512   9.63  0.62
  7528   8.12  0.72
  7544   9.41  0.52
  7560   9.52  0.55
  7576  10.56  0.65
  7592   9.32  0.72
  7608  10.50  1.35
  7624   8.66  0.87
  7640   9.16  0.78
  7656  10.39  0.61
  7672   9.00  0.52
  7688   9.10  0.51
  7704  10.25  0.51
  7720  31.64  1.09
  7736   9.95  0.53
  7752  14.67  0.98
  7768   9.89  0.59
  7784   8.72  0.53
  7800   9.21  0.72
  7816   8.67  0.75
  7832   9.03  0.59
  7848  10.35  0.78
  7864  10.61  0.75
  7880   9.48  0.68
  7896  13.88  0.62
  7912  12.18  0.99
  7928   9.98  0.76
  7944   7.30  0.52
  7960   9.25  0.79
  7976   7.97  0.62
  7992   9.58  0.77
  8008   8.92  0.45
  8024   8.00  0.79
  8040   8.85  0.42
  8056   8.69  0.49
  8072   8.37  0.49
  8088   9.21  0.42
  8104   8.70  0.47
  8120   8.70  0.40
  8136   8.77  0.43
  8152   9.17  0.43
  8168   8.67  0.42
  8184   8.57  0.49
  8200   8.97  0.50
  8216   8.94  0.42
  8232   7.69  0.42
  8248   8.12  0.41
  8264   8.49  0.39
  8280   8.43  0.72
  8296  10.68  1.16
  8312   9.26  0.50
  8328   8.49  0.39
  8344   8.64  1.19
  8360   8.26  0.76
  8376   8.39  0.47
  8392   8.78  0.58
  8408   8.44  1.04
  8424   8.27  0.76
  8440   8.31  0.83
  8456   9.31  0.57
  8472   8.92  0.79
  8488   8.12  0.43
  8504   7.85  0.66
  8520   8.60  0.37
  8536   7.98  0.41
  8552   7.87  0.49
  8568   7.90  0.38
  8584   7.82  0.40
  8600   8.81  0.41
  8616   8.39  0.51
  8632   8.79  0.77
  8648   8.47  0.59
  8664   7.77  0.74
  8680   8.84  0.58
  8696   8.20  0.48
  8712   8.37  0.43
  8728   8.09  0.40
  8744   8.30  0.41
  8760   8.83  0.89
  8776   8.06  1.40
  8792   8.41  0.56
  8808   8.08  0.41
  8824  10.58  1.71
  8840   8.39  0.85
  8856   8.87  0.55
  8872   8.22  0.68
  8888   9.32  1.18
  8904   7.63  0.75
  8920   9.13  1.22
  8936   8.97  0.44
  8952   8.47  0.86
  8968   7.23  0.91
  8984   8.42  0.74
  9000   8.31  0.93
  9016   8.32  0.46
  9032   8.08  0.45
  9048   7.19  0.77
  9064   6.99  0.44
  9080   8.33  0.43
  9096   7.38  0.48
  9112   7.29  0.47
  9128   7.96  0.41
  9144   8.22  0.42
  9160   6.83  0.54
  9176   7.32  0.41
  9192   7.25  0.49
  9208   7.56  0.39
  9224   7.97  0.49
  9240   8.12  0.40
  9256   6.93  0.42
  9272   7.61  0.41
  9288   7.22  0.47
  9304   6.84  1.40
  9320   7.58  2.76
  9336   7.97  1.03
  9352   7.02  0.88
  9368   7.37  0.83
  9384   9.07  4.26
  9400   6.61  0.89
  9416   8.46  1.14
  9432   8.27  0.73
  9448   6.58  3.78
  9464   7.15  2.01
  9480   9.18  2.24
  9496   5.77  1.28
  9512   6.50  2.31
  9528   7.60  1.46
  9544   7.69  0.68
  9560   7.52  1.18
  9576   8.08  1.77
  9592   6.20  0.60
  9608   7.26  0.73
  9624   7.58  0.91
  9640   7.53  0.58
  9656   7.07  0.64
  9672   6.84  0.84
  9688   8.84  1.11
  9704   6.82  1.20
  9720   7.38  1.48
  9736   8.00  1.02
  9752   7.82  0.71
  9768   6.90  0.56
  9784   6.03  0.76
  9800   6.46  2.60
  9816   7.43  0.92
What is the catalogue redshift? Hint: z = 0.176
